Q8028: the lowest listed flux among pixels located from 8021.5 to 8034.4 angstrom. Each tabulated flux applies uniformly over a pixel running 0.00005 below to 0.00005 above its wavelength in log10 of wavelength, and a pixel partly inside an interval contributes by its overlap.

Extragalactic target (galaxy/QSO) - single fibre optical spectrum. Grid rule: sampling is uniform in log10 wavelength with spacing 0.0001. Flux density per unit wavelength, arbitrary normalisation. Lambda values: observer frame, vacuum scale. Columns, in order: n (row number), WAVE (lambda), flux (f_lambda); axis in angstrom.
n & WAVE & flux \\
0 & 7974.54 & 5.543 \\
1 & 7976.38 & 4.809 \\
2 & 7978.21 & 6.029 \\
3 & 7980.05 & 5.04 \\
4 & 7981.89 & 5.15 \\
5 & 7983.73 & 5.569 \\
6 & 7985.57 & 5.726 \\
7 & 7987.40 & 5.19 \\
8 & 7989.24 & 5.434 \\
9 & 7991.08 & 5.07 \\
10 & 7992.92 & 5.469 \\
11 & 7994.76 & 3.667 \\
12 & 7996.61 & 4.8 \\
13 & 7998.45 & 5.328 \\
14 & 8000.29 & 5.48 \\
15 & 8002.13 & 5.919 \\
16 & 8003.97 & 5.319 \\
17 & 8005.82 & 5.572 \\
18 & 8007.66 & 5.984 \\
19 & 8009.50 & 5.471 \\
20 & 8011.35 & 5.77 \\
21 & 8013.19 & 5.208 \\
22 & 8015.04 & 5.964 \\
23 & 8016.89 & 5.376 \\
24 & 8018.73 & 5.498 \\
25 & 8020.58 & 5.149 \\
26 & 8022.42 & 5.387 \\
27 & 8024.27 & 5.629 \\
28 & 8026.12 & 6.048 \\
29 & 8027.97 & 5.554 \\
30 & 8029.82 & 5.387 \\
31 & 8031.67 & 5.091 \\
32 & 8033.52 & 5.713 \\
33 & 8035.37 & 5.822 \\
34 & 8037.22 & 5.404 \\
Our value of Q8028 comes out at 5.091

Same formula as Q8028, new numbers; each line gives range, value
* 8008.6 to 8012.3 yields 5.471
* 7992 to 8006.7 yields 3.667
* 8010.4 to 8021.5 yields 5.149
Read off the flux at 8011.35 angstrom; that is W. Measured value 5.77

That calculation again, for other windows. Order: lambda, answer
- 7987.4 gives 5.19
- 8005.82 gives 5.572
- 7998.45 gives 5.328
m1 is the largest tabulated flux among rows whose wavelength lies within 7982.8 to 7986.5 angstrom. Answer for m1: 5.726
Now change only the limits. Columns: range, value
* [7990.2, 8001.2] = 5.48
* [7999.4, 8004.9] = 5.919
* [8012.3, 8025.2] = 5.964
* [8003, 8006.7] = 5.572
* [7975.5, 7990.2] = 6.029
